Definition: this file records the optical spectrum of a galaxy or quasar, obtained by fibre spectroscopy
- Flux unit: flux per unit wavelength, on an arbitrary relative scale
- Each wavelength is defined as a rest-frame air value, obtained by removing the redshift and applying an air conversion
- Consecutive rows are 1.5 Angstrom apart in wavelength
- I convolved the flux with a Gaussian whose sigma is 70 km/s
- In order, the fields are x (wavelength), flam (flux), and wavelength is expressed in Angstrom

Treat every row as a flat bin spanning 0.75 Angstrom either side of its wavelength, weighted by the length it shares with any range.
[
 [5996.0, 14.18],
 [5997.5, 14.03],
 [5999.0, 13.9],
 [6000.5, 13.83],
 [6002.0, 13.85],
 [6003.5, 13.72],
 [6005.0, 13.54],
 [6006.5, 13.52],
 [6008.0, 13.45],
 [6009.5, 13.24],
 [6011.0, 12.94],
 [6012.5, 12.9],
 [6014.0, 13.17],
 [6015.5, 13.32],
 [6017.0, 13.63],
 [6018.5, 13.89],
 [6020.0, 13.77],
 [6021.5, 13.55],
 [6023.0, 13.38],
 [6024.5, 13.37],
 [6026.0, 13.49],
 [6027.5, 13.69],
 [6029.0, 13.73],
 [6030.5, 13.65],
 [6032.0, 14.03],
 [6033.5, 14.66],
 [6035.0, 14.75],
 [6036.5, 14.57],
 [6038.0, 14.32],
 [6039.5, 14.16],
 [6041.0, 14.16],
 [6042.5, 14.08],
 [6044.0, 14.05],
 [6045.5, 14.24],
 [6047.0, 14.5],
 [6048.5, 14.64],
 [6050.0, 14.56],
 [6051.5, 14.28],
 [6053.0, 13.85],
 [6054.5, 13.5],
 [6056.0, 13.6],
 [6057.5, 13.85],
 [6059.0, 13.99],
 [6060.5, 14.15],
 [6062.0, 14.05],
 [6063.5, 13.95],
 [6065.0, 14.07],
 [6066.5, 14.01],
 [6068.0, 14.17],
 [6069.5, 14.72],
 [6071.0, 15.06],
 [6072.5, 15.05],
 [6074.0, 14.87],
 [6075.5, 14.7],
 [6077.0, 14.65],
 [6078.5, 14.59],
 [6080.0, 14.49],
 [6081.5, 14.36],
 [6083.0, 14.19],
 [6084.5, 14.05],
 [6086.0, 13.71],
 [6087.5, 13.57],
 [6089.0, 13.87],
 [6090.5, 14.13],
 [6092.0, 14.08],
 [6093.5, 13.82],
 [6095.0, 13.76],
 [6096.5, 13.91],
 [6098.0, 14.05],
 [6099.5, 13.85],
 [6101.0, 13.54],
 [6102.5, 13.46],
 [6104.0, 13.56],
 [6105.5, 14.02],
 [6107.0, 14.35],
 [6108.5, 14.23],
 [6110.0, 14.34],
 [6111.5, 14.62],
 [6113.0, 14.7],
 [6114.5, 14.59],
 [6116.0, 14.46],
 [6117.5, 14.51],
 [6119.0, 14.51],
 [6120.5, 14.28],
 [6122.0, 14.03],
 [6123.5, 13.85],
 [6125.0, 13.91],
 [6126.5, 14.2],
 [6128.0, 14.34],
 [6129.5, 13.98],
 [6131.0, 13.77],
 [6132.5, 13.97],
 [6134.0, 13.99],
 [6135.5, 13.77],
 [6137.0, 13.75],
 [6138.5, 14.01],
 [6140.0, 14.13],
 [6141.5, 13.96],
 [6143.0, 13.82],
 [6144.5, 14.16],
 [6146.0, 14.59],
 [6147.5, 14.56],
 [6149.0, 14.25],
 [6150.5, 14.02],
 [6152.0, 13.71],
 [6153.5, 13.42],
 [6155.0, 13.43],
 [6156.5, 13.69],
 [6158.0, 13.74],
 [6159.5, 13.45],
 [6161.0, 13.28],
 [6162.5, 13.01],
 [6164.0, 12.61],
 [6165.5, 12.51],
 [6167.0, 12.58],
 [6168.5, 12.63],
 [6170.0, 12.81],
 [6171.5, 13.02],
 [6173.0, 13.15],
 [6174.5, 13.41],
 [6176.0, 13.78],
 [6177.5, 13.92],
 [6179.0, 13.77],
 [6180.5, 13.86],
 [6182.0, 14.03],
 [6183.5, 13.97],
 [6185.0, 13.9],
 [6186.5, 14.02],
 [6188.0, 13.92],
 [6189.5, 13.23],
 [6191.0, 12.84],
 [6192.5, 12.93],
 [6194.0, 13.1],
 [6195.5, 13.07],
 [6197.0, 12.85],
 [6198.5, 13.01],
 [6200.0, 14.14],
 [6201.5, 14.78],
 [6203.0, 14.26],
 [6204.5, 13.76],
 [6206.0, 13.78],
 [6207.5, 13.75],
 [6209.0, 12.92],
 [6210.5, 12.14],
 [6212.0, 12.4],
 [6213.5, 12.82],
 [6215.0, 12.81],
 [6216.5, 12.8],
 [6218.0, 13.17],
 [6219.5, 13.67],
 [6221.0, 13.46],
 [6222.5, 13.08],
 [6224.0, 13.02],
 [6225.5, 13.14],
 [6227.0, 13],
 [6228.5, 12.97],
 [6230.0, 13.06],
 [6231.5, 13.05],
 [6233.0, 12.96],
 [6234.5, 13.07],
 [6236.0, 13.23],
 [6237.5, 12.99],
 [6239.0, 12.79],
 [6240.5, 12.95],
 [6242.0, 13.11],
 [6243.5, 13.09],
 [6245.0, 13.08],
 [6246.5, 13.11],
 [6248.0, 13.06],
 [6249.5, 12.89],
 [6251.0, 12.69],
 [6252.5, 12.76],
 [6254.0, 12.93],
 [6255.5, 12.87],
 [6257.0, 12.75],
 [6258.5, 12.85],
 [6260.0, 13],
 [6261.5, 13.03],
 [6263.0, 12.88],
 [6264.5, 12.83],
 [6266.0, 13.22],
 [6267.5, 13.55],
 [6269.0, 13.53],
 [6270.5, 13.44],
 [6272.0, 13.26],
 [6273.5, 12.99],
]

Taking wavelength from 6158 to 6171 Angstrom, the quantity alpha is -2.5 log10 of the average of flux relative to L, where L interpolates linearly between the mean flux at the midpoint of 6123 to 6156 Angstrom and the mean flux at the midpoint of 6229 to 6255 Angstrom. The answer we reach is 0.07 mag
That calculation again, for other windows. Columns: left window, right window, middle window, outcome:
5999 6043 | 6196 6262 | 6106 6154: -0.058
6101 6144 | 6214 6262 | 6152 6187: 0.021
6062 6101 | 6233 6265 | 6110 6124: -0.035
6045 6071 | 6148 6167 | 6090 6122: -0.026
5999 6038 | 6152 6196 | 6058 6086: -0.062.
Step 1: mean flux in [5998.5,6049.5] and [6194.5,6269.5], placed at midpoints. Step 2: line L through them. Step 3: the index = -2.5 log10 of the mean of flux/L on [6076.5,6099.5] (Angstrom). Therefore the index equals -0.04 mag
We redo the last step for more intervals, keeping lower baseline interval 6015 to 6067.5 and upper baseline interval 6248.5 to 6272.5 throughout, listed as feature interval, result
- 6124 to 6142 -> -0.03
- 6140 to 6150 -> -0.05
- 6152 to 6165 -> 0.01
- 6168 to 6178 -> 0.01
